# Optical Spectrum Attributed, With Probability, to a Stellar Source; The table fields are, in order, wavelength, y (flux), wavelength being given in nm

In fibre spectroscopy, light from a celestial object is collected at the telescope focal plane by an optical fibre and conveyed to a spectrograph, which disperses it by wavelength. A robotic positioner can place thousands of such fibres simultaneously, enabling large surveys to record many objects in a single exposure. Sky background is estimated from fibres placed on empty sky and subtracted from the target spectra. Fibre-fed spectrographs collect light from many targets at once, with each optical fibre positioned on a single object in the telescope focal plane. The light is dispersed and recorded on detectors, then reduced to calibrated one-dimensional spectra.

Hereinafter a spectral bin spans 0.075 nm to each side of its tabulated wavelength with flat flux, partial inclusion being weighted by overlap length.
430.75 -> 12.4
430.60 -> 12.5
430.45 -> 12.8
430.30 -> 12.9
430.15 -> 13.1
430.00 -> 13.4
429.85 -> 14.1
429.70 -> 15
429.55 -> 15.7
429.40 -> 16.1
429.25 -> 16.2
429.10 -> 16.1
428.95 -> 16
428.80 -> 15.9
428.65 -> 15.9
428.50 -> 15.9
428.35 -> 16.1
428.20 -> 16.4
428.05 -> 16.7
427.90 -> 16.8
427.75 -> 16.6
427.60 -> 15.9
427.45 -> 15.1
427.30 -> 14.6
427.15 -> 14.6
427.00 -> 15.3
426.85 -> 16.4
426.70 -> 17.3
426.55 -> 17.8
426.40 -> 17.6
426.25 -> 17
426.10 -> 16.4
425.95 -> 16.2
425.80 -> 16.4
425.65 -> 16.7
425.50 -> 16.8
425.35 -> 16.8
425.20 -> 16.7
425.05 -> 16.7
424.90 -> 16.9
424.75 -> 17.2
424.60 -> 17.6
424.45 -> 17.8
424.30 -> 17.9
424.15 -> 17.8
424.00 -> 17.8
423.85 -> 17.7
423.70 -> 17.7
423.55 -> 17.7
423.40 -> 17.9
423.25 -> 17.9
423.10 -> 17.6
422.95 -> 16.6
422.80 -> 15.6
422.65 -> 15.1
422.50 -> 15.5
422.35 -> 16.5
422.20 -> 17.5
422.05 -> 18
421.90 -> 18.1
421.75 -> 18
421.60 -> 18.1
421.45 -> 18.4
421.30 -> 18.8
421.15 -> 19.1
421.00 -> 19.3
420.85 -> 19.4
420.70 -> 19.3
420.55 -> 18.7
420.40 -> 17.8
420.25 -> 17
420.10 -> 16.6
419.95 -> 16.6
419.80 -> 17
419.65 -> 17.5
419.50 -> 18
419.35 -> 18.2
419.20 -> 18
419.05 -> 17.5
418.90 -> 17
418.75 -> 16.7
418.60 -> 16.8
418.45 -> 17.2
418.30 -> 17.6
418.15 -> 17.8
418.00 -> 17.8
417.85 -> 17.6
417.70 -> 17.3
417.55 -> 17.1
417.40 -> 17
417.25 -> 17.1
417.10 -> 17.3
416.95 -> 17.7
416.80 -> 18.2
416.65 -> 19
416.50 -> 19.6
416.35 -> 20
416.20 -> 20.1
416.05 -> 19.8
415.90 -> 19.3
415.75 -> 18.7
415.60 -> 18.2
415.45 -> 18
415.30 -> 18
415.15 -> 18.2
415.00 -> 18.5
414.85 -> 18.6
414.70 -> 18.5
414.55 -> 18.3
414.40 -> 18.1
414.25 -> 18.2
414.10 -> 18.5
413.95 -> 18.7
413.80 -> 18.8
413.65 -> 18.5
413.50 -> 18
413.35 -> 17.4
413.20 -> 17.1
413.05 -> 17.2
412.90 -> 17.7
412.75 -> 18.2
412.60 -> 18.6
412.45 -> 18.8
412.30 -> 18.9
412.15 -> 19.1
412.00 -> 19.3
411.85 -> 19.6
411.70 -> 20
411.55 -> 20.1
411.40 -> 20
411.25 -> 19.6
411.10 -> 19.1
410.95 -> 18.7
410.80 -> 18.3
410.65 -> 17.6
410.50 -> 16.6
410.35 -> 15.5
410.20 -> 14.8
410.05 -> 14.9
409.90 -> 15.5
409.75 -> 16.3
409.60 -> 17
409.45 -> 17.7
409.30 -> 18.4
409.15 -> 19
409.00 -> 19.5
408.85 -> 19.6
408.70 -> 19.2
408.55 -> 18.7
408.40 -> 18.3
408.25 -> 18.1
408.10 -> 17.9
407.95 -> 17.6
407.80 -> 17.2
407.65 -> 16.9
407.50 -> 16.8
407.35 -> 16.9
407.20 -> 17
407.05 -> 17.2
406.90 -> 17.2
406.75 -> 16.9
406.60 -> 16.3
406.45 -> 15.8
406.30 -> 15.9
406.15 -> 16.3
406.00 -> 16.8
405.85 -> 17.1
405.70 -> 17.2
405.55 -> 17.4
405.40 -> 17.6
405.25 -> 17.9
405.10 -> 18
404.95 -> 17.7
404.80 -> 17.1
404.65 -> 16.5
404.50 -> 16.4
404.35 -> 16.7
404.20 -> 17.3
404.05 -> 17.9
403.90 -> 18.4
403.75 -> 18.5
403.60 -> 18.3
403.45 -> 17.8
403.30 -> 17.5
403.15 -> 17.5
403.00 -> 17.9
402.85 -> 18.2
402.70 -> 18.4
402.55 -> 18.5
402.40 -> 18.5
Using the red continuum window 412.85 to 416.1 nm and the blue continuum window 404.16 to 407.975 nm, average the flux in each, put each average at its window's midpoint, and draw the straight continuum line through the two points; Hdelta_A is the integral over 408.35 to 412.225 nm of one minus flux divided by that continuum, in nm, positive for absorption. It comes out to -0.12 nm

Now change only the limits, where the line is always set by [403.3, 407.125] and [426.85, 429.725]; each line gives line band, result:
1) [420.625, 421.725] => -0.18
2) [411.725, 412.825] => -0.14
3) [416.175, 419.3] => -0.25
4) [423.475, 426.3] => -0.19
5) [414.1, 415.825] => -0.17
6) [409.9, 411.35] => -0.03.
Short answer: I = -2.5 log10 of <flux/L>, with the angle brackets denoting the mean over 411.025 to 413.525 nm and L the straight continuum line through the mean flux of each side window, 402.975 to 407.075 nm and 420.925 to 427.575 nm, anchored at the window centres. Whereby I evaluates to -0.10 mag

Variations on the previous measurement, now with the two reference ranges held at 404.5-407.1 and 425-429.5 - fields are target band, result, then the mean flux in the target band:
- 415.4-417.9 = -0.11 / 18.4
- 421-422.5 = -0.10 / 18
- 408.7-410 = -0.06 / 17.9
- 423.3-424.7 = -0.09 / 17.8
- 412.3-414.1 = -0.09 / 18.1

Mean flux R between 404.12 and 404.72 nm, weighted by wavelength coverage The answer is 16.7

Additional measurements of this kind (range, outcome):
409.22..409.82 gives 17.4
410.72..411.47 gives 19.1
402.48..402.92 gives 18.4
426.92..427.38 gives 14.9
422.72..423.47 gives 17.1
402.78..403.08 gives 18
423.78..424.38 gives 17.8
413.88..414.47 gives 18.4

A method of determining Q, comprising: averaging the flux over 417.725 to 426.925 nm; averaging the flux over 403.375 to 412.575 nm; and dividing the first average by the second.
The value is 1.0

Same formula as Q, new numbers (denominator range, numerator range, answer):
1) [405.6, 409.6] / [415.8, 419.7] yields 1.03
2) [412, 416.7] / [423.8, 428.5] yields 0.90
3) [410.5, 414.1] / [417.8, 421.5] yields 0.96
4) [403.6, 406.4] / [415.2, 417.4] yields 1.08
